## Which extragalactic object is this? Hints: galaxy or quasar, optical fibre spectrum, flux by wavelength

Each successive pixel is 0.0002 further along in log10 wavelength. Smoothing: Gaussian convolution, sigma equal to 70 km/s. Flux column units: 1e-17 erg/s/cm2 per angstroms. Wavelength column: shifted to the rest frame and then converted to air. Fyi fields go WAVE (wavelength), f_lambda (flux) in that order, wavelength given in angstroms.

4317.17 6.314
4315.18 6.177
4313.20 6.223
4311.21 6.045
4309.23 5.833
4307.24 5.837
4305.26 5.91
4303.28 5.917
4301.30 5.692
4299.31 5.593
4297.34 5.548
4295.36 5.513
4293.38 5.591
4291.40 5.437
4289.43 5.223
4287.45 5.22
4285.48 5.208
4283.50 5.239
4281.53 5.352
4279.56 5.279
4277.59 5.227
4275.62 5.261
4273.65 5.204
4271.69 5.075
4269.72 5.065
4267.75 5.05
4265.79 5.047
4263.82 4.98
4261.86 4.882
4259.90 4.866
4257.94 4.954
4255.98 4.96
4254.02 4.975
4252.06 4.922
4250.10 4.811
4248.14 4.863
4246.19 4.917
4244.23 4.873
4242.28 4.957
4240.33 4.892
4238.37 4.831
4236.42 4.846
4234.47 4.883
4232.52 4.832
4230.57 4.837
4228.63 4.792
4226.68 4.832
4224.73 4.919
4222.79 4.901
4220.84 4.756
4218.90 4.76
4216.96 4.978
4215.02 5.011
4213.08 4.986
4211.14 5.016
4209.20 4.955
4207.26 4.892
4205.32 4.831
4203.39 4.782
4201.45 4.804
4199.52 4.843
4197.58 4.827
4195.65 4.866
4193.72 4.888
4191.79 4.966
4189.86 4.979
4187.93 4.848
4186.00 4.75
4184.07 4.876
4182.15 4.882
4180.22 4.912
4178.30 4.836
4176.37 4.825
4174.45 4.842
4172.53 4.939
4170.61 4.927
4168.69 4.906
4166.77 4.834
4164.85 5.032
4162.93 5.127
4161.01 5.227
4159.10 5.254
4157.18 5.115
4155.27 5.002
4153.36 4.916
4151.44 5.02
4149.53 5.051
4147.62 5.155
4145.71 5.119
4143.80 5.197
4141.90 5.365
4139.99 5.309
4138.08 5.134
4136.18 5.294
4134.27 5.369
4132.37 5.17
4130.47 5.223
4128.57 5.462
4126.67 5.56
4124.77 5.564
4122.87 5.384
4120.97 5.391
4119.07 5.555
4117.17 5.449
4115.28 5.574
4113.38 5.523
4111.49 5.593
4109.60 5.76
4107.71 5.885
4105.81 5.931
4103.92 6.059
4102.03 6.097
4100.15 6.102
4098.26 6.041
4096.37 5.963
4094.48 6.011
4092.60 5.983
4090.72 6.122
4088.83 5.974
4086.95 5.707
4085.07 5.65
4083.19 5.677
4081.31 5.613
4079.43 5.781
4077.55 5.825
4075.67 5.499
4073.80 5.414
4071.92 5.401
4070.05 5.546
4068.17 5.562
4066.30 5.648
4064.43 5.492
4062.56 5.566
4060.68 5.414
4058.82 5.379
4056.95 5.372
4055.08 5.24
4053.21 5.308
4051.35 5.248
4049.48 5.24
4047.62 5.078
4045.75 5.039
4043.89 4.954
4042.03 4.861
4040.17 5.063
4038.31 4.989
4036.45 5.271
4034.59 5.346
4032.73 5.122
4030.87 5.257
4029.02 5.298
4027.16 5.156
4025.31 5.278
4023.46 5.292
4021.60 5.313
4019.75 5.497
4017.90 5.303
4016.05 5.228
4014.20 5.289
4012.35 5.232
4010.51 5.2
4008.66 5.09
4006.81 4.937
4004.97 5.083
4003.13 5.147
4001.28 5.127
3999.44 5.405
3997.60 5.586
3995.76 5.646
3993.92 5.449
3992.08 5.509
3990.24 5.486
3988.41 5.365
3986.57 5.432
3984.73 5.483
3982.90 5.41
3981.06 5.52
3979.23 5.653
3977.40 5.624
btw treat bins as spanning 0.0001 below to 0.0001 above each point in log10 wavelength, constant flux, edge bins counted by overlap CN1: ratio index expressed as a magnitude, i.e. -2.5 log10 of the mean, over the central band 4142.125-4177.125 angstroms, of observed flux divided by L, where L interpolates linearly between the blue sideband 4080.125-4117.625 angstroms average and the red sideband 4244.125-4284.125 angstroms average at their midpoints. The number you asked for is 0.11 mag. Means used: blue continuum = 5.84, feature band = 5.04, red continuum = 5.04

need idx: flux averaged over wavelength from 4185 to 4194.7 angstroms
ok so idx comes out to 4.88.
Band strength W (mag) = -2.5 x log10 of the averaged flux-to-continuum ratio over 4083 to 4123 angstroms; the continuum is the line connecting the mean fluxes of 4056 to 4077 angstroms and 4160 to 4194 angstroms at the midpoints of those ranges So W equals -0.10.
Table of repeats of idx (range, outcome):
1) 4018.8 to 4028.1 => 5.31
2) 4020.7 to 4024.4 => 5.3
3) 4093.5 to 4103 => 6.05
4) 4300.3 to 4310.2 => 5.83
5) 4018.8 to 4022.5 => 5.41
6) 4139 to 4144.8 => 5.29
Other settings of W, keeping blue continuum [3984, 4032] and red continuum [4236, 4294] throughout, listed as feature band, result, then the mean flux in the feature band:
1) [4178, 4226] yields 0.053 mag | 4.88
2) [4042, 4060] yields 0.016 mag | 5.19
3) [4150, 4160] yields 0.024 mag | 5.06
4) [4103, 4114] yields -0.115 mag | 5.8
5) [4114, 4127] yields -0.058 mag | 5.49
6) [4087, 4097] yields -0.147 mag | 5.99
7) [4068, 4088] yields -0.074 mag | 5.61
